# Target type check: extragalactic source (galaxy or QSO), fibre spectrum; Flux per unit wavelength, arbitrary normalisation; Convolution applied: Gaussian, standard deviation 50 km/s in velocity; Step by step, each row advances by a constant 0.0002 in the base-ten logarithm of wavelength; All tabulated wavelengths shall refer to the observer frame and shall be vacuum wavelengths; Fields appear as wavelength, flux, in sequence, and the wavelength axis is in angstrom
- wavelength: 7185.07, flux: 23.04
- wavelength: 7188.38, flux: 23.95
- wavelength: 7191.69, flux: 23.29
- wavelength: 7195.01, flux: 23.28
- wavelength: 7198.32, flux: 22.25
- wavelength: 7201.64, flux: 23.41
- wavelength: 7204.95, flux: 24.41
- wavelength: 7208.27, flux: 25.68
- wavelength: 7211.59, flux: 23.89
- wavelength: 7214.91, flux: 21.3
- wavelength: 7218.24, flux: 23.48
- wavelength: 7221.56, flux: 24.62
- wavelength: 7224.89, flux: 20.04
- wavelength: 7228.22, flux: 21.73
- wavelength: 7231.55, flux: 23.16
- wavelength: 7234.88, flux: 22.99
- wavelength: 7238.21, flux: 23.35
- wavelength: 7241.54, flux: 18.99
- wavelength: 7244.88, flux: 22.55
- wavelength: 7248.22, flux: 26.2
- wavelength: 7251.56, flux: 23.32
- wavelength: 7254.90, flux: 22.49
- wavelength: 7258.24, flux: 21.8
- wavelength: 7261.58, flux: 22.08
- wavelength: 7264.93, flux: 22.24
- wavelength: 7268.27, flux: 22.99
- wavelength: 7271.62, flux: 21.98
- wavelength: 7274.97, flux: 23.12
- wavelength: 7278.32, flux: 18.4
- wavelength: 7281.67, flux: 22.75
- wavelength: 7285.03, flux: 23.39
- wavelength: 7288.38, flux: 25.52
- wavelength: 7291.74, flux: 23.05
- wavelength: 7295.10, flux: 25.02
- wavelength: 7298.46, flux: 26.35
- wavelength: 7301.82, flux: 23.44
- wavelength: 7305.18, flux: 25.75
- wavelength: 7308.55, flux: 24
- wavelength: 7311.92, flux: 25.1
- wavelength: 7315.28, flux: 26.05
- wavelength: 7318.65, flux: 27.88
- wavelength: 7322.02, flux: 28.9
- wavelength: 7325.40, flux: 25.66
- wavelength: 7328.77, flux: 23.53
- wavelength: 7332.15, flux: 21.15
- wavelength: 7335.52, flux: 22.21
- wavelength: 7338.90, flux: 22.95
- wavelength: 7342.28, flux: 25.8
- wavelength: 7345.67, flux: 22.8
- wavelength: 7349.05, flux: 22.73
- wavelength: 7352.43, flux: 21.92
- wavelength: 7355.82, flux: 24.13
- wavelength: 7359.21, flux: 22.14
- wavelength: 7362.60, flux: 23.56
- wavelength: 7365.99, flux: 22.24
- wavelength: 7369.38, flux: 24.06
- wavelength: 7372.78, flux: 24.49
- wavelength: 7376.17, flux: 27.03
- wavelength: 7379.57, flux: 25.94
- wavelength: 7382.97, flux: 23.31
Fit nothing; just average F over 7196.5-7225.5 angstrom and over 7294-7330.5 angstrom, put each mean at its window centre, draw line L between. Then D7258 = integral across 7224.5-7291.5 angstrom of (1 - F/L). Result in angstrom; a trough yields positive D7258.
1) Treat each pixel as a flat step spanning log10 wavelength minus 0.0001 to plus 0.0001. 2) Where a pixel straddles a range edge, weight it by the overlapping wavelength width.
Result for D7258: 5.2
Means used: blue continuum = 23.3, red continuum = 25.6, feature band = 22.5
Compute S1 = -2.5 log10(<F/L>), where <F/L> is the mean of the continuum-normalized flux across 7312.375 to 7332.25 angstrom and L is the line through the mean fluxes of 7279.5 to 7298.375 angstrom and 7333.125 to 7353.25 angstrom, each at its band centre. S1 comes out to -0.11 mag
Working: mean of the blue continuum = 24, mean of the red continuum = 23.1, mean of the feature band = 25.9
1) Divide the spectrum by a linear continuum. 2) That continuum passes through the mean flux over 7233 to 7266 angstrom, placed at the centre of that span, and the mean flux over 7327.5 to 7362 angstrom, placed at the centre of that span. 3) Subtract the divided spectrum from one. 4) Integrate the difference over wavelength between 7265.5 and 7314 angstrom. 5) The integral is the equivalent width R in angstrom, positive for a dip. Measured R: -1.9 angstrom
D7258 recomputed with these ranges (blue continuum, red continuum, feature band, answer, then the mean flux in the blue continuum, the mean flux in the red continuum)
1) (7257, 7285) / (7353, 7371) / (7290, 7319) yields -3.4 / 22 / 23.1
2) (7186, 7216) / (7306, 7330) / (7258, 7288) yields 3.3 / 23.5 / 25.9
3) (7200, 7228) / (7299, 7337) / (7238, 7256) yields 0.8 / 23.3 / 24.9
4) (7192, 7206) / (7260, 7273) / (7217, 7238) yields 0.2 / 23.3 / 22.3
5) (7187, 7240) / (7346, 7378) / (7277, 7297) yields 0.2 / 23.2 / 23.6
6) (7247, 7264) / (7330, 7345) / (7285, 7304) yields -1.3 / 23.1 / 23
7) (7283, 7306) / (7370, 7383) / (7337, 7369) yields 2.5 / 24.6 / 25.3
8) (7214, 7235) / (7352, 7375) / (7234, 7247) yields 0.3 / 22.5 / 23.4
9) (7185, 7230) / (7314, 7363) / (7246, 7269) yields 0.5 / 23.2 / 24.1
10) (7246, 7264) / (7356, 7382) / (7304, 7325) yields -2.3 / 23.1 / 24.2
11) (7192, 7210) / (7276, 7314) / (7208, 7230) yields 0.9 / 23.8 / 23.9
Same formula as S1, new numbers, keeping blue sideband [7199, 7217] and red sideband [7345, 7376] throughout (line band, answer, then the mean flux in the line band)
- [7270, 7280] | 0.11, 21.2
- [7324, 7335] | 0.01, 23.3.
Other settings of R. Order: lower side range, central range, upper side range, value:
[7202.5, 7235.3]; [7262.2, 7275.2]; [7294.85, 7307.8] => 0.98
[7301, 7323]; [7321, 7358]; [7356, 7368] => 0.84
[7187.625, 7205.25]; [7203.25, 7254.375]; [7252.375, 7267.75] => -0.52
